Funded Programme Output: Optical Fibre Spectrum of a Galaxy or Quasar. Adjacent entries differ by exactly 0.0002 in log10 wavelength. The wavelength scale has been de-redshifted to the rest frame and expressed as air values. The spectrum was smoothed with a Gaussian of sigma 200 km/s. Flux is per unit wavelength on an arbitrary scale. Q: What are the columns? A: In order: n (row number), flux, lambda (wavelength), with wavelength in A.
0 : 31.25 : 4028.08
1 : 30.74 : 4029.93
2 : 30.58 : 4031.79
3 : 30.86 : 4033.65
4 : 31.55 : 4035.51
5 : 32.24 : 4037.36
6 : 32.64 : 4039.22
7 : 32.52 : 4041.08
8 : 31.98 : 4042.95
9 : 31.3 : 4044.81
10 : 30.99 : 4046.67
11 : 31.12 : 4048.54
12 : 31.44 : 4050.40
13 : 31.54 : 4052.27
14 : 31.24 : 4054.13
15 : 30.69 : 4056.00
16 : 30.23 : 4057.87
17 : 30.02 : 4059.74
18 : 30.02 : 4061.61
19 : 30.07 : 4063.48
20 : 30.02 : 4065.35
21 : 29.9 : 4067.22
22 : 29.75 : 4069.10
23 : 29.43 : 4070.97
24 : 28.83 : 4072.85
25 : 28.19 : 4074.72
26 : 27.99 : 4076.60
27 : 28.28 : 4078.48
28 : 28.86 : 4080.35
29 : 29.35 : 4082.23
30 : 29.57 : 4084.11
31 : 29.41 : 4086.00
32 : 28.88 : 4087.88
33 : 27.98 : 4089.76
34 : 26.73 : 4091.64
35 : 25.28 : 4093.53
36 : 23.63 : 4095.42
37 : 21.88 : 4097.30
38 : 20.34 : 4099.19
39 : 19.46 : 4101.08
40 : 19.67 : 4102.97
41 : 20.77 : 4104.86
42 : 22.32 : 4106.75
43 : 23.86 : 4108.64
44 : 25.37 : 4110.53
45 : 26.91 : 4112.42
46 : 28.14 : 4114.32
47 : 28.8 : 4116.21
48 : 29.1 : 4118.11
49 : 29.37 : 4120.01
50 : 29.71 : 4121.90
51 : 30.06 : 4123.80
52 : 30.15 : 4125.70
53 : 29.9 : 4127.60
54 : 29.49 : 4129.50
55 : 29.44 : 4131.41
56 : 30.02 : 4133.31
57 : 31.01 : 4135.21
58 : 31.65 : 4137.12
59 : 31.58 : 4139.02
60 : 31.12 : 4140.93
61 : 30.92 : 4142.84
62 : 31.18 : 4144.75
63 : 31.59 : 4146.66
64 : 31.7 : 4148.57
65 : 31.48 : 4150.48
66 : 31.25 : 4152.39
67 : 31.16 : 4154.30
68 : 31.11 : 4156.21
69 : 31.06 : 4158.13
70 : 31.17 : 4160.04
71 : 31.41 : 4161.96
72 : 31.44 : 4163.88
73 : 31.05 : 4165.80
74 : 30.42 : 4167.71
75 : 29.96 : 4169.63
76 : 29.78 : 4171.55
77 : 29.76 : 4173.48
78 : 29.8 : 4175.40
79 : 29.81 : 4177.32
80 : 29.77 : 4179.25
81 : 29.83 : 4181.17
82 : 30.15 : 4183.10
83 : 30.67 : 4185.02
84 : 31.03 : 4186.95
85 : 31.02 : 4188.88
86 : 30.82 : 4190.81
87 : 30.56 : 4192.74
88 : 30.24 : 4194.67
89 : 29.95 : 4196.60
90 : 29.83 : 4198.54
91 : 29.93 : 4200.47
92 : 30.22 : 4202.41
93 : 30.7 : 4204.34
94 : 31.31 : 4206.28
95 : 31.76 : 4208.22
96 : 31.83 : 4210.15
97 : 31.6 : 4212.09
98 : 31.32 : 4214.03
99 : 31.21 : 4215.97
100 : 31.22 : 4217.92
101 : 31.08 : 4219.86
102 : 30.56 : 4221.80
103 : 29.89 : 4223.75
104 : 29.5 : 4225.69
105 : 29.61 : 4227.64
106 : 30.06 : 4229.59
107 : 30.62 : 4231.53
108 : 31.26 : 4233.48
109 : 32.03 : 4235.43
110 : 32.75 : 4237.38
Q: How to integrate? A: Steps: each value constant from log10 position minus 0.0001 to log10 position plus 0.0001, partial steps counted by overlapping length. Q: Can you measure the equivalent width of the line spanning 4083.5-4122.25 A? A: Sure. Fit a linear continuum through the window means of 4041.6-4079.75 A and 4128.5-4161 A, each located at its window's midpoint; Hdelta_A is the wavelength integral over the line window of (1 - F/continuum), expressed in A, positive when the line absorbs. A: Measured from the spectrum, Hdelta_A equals 6.5 A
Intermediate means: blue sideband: 30.2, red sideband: 31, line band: 25.5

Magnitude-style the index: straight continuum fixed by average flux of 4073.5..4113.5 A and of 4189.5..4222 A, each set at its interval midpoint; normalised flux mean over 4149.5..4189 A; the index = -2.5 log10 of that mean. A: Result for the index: -0.06 mag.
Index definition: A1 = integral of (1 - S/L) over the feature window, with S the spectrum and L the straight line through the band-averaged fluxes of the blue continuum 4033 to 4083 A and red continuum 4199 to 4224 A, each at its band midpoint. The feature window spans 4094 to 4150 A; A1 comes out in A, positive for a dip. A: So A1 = 5.6 A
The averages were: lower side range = 30.4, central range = 27.6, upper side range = 31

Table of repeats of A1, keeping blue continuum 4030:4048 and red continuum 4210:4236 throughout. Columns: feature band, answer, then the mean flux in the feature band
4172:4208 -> 0.7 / 30.3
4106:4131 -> 2.6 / 28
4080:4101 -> 3.5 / 26.2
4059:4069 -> 0.5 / 30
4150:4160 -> 0.0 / 31.2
